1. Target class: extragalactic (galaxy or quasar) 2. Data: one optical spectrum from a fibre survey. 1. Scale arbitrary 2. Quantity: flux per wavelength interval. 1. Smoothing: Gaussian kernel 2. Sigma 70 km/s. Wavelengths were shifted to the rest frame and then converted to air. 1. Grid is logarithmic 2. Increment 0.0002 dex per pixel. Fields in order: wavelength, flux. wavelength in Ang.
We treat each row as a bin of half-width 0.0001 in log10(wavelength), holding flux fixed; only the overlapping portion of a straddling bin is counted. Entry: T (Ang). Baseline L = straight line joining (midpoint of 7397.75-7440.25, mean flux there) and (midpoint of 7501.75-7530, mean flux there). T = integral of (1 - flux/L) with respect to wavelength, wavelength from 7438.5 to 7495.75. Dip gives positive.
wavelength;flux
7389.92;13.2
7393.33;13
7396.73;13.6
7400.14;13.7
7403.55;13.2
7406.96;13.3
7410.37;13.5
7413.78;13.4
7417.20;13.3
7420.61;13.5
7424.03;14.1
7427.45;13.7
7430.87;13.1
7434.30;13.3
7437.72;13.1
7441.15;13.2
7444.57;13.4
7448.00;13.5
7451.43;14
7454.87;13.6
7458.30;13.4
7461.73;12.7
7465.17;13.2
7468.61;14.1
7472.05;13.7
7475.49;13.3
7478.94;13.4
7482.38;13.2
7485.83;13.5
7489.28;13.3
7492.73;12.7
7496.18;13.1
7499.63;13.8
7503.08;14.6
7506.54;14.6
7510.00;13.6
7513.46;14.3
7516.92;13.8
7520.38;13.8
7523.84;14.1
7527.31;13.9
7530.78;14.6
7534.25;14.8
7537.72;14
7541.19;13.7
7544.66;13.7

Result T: 1.59 Ang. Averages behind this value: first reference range 13.4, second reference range 14.1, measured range 13.4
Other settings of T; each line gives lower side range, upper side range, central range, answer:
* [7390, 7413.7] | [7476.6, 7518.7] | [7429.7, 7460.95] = 0.3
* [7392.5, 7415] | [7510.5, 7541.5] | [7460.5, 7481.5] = 0.6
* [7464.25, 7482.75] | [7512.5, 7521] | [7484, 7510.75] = 0.2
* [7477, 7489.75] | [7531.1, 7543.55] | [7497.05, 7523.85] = -0.5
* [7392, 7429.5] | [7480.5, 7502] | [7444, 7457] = -0.2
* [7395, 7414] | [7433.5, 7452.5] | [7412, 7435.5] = -0.1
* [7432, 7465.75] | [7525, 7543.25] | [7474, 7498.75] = 0.9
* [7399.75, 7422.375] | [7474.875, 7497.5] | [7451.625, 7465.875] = 0.0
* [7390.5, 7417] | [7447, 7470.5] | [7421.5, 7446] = 0.0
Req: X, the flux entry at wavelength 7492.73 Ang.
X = 12.7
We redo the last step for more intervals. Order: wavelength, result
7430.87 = 13.1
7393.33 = 13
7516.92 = 13.8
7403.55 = 13.2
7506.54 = 14.6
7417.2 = 13.3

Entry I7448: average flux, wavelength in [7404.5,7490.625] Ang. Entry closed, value 13.4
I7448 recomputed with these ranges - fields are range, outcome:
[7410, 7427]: 13.6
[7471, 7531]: 13.7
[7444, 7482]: 13.5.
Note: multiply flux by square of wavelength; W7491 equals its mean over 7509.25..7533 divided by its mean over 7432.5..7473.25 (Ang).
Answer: 1.07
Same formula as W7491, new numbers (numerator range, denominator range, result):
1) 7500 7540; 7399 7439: 1.08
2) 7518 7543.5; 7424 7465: 1.08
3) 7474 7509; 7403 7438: 1.03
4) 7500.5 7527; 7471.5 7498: 1.07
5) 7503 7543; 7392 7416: 1.09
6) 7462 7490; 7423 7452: 1.01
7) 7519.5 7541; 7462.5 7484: 1.07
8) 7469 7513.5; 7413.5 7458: 1.03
